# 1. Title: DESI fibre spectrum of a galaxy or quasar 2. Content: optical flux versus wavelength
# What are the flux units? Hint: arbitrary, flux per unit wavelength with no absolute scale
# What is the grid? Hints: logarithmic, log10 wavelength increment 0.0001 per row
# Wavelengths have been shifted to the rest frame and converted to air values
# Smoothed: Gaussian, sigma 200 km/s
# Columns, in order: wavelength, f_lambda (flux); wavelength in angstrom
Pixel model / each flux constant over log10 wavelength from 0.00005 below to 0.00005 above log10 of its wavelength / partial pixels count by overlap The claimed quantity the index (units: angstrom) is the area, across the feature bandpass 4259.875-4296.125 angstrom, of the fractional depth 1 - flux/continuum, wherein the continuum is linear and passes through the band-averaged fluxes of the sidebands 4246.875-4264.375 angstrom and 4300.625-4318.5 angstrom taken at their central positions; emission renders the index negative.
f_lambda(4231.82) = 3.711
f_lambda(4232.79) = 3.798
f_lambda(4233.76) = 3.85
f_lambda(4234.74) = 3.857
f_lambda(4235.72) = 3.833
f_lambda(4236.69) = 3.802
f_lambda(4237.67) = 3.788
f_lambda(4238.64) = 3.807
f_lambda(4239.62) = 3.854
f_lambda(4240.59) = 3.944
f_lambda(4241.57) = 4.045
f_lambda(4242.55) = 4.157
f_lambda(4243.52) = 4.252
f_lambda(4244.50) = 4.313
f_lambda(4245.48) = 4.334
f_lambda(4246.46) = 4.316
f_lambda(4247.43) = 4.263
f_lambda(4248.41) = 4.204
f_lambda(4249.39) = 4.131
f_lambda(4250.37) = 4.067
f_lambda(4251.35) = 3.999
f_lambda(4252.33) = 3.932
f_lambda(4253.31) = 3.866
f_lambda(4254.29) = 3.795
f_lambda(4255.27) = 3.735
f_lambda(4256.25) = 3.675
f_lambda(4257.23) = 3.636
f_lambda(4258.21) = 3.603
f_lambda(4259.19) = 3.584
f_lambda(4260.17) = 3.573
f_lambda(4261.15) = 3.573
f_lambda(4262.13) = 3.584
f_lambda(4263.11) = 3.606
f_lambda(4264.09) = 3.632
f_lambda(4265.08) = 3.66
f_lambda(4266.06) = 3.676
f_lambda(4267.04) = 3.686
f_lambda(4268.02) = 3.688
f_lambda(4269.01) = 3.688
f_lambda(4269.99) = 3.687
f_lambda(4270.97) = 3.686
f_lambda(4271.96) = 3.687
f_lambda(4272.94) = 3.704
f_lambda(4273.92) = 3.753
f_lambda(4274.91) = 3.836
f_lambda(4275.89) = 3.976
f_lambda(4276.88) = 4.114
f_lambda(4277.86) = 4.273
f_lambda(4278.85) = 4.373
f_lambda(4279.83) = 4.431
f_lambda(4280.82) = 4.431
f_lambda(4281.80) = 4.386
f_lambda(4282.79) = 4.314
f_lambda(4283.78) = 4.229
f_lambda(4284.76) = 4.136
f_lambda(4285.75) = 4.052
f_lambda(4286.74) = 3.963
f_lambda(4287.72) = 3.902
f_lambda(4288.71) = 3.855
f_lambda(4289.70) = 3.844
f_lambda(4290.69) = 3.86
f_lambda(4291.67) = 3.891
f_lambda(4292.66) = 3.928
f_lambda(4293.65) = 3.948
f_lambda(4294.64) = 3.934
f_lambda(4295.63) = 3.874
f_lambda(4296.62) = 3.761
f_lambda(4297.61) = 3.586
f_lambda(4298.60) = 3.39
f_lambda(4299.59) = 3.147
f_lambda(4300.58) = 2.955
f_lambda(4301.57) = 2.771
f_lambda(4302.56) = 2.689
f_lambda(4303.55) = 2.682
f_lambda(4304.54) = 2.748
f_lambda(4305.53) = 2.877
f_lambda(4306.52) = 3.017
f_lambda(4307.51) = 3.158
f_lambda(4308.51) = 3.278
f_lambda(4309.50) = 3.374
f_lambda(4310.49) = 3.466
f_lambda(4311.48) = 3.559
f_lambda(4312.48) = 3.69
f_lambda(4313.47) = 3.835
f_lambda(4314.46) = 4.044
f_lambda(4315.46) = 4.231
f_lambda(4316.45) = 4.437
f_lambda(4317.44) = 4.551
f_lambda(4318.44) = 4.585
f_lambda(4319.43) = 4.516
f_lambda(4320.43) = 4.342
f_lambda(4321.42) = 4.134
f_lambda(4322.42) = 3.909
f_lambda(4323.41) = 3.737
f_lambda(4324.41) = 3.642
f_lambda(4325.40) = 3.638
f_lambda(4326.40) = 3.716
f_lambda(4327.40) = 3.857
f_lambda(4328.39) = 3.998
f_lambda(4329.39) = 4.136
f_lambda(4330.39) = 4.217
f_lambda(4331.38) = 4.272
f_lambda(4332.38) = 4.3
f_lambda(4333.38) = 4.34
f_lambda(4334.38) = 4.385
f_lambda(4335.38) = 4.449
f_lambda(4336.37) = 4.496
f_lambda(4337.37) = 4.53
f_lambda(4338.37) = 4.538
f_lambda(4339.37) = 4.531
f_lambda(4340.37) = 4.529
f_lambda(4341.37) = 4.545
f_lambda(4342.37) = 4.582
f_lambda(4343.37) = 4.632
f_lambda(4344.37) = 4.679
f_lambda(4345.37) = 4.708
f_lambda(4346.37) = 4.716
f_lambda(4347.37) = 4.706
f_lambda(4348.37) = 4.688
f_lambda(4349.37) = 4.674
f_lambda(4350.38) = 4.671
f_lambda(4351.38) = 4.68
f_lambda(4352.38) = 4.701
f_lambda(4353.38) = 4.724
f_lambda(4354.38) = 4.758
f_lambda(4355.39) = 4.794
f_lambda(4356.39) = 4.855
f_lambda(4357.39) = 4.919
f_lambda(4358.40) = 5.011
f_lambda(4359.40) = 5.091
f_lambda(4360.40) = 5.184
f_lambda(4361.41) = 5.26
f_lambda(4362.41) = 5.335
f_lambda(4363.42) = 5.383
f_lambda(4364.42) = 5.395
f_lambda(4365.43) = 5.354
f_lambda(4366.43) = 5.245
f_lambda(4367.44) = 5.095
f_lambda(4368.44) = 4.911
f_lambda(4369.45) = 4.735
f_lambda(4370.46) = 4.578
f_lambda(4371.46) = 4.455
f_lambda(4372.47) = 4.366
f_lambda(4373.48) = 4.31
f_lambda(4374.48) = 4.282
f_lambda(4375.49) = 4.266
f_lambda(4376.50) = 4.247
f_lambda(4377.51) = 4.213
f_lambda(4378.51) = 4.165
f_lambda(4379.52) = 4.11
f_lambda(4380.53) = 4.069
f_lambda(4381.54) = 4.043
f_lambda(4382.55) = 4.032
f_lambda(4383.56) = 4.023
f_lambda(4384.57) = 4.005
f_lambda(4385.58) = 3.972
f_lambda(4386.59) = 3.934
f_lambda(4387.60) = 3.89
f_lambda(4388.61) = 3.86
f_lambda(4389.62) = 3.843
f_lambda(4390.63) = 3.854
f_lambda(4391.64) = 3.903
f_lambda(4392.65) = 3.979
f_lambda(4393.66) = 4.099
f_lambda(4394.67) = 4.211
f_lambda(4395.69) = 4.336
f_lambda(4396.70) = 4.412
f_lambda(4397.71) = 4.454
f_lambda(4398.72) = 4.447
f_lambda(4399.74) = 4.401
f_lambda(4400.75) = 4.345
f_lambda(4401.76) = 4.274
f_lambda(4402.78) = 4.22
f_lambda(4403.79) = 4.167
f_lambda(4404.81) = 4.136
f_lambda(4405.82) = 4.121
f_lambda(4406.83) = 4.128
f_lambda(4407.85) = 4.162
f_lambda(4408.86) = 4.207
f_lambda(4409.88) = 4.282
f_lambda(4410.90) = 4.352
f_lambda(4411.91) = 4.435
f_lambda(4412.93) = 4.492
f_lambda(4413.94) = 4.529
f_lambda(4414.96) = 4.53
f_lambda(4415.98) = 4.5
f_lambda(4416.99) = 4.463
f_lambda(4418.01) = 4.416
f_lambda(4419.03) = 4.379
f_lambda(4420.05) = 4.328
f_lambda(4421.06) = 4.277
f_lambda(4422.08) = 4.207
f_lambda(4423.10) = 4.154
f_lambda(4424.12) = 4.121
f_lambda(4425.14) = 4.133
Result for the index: -2.4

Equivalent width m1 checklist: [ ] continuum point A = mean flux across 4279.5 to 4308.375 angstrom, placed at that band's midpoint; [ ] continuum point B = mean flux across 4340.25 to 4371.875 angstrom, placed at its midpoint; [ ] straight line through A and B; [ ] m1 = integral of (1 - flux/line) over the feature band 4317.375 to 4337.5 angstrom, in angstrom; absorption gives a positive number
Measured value 0.63 angstrom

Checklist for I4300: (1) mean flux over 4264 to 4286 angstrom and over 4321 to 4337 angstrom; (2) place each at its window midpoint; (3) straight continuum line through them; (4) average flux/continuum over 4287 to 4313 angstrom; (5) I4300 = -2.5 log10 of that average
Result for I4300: 0.170 mag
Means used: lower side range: 3.97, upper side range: 4.08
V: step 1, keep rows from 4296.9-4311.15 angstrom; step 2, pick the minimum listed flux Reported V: 2.682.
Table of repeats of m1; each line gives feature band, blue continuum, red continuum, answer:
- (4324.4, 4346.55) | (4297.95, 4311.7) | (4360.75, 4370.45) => -1.1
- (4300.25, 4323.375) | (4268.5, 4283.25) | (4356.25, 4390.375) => 3.3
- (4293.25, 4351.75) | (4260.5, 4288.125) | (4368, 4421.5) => 1.0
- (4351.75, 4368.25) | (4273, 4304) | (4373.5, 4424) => -4.0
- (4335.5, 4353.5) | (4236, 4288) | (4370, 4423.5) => -2.2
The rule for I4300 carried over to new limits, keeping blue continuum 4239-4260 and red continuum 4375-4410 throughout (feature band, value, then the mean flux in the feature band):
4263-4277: 0.08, 3.73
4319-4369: -0.13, 4.59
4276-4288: -0.05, 4.22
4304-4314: 0.22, 3.3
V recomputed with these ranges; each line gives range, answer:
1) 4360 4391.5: 3.843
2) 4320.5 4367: 3.638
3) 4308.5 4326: 3.278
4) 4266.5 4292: 3.686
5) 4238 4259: 3.603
